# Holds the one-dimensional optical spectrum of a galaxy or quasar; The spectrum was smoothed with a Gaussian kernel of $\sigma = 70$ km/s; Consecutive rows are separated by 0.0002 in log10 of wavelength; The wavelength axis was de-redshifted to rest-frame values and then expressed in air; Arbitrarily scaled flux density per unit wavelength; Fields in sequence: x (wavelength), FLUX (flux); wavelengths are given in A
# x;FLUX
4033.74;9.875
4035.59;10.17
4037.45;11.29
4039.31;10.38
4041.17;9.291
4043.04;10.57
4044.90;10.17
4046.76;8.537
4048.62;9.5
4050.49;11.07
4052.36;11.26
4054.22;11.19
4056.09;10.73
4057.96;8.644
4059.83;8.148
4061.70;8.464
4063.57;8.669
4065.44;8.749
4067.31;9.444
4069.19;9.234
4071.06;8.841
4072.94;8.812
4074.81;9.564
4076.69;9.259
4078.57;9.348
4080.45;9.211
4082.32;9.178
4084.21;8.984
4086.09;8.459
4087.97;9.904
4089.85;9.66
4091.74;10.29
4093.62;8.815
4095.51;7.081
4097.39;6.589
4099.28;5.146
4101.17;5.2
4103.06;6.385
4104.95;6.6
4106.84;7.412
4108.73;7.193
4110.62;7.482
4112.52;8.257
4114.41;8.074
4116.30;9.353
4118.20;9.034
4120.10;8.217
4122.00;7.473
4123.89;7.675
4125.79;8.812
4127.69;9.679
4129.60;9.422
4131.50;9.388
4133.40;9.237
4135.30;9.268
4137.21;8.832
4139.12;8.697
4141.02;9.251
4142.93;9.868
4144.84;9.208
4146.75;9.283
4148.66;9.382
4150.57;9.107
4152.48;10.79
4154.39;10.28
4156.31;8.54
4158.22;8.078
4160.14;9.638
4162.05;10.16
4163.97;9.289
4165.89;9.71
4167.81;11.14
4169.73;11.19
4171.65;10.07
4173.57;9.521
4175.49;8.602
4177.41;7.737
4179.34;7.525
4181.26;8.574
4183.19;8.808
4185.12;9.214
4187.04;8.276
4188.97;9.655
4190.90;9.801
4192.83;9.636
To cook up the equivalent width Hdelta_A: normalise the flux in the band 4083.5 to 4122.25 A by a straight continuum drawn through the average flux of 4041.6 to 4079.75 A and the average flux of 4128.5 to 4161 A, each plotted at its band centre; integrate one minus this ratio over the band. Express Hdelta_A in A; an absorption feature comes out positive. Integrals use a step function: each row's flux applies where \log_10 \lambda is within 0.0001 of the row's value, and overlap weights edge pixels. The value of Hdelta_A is 6.26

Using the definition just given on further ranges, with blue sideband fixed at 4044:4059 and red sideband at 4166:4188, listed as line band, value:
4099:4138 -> 6.3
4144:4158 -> -0.1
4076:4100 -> 3.0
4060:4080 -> 1.9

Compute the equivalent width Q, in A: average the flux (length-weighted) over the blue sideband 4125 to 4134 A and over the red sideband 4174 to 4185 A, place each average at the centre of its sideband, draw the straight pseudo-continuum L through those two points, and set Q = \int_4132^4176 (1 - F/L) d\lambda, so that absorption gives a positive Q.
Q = -3.4 A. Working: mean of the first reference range 9.32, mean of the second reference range 8.38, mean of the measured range 9.54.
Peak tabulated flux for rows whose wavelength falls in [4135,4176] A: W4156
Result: 11.19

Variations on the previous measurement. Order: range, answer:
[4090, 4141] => 10.29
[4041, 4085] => 11.26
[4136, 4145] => 9.868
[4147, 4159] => 10.79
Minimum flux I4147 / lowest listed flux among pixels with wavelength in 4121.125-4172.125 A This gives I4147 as 7.473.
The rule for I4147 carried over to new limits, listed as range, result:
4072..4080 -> 8.812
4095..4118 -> 5.146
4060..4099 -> 6.589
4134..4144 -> 8.697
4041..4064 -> 8.148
